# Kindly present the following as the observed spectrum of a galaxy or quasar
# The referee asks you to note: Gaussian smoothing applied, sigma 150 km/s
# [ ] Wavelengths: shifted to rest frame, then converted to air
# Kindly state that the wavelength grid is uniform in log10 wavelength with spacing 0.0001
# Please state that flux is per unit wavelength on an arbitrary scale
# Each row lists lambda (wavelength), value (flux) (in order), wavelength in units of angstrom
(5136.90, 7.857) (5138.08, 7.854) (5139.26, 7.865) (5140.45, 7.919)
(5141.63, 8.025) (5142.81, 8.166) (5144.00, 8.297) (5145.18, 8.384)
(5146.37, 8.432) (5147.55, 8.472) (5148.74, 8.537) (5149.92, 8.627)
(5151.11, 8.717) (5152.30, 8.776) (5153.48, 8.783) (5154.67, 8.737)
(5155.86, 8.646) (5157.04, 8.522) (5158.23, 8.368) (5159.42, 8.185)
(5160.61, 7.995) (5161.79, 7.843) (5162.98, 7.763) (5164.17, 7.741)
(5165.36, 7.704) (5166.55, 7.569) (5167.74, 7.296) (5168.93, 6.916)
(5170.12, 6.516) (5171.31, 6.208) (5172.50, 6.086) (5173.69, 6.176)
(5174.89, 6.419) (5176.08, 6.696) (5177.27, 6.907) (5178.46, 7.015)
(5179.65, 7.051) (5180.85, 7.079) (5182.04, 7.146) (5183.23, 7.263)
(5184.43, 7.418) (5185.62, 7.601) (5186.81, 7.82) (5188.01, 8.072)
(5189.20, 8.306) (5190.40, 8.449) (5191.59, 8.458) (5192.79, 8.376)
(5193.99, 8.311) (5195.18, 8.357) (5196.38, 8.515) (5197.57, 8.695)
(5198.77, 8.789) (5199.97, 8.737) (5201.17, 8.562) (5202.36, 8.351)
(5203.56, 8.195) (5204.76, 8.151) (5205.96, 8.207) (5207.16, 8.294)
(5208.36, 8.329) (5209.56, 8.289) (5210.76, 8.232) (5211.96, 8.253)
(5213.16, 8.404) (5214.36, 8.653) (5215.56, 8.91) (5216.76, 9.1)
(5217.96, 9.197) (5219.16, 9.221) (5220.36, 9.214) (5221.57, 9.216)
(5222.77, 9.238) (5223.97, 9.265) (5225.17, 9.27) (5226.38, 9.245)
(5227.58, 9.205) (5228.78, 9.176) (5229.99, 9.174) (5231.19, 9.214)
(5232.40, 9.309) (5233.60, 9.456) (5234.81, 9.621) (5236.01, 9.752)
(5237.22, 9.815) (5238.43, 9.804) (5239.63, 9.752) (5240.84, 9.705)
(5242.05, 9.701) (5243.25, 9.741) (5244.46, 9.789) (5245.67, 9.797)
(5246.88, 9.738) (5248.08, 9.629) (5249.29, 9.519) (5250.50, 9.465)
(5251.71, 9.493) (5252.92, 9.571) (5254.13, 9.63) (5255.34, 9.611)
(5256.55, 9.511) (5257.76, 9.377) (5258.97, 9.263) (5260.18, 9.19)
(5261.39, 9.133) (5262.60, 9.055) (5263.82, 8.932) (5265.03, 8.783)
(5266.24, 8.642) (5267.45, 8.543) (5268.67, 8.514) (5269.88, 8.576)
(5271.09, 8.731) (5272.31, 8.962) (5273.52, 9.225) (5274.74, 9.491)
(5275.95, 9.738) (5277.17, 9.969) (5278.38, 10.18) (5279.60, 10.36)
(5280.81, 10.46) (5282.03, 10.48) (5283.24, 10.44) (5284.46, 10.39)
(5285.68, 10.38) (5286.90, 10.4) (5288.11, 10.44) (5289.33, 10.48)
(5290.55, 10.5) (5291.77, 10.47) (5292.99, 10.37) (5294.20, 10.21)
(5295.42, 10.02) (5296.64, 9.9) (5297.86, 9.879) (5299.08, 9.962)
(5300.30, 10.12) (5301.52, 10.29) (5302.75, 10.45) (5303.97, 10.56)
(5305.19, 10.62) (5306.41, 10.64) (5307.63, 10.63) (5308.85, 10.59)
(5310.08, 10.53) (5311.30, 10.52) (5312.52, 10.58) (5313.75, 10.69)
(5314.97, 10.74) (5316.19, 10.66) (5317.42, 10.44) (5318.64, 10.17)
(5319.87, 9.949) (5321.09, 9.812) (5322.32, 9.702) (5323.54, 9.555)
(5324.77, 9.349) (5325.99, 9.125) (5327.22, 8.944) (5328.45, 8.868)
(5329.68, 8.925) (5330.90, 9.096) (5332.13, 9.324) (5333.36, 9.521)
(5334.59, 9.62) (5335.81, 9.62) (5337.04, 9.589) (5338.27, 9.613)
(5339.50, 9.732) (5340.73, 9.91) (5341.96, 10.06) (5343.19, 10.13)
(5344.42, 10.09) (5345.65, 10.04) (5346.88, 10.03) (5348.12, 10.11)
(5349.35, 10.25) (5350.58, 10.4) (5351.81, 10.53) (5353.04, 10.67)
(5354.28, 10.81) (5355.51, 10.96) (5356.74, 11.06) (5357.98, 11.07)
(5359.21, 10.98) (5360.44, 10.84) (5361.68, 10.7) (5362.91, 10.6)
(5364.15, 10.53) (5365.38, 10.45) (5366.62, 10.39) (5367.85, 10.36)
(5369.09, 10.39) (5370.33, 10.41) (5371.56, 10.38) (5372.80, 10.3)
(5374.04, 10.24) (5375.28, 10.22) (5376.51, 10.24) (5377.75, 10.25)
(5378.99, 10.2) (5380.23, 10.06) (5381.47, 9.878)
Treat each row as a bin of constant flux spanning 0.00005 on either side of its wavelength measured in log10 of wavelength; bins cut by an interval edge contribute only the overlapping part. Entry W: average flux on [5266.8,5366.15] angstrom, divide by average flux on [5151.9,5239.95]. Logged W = 1.22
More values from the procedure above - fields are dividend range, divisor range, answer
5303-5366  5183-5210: 1.23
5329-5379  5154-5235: 1.25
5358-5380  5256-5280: 1.14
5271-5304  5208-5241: 1.11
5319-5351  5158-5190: 1.32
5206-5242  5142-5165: 1.09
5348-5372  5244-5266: 1.13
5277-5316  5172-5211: 1.33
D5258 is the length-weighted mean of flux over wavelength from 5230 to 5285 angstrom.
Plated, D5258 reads 9.51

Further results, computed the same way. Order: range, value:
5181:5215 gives 8.21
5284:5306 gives 10.3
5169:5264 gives 8.63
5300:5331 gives 10.1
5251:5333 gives 9.82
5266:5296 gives 9.86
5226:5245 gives 9.53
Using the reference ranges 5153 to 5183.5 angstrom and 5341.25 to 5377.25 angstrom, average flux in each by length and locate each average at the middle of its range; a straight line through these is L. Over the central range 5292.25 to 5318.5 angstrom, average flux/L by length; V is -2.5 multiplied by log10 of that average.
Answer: -0.09 mag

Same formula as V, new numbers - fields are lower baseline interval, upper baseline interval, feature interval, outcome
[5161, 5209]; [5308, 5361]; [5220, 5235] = -0.111 mag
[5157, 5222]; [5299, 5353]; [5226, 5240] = -0.104 mag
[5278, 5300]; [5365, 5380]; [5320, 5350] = 0.073 mag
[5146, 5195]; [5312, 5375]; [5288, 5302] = -0.084 mag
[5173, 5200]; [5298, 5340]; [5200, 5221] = -0.060 mag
